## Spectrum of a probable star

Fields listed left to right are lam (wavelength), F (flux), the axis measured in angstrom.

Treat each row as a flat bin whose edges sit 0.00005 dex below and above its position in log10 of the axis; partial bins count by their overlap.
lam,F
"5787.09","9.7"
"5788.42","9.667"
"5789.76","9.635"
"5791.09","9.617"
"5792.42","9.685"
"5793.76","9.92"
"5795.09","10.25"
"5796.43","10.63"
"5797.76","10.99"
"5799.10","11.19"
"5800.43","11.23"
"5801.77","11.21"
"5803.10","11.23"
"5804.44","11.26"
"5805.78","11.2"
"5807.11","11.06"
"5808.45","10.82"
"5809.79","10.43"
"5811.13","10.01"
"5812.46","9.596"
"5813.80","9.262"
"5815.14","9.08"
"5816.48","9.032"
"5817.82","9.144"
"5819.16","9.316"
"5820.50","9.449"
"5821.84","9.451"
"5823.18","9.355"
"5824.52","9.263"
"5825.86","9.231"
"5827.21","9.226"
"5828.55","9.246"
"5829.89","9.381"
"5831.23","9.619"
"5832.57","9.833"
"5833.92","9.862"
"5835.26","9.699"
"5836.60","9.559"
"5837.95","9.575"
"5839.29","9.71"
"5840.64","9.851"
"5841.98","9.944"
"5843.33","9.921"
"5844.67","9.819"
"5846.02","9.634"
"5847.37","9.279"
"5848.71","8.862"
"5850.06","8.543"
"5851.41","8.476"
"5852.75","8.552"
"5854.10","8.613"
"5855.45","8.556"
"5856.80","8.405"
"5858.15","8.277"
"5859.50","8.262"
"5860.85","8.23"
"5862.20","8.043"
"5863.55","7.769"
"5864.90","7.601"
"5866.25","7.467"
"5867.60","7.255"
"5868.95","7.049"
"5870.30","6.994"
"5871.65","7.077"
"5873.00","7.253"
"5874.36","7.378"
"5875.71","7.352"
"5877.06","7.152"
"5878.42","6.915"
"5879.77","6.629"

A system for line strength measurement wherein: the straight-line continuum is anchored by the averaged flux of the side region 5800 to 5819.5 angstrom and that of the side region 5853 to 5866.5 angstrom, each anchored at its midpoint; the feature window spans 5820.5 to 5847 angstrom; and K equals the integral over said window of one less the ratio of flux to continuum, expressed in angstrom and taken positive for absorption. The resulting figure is -1.0 angstrom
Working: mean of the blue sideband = 10.3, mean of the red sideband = 8.15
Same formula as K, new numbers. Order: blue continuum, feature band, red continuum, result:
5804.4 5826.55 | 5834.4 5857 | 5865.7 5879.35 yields -2.3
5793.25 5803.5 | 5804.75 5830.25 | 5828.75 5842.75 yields 1.4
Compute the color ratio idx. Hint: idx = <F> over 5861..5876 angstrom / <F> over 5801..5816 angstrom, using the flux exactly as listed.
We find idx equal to 0.7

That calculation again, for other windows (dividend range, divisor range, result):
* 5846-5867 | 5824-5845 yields 0.87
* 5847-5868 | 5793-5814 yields 0.77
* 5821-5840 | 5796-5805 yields 0.85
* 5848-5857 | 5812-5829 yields 0.93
